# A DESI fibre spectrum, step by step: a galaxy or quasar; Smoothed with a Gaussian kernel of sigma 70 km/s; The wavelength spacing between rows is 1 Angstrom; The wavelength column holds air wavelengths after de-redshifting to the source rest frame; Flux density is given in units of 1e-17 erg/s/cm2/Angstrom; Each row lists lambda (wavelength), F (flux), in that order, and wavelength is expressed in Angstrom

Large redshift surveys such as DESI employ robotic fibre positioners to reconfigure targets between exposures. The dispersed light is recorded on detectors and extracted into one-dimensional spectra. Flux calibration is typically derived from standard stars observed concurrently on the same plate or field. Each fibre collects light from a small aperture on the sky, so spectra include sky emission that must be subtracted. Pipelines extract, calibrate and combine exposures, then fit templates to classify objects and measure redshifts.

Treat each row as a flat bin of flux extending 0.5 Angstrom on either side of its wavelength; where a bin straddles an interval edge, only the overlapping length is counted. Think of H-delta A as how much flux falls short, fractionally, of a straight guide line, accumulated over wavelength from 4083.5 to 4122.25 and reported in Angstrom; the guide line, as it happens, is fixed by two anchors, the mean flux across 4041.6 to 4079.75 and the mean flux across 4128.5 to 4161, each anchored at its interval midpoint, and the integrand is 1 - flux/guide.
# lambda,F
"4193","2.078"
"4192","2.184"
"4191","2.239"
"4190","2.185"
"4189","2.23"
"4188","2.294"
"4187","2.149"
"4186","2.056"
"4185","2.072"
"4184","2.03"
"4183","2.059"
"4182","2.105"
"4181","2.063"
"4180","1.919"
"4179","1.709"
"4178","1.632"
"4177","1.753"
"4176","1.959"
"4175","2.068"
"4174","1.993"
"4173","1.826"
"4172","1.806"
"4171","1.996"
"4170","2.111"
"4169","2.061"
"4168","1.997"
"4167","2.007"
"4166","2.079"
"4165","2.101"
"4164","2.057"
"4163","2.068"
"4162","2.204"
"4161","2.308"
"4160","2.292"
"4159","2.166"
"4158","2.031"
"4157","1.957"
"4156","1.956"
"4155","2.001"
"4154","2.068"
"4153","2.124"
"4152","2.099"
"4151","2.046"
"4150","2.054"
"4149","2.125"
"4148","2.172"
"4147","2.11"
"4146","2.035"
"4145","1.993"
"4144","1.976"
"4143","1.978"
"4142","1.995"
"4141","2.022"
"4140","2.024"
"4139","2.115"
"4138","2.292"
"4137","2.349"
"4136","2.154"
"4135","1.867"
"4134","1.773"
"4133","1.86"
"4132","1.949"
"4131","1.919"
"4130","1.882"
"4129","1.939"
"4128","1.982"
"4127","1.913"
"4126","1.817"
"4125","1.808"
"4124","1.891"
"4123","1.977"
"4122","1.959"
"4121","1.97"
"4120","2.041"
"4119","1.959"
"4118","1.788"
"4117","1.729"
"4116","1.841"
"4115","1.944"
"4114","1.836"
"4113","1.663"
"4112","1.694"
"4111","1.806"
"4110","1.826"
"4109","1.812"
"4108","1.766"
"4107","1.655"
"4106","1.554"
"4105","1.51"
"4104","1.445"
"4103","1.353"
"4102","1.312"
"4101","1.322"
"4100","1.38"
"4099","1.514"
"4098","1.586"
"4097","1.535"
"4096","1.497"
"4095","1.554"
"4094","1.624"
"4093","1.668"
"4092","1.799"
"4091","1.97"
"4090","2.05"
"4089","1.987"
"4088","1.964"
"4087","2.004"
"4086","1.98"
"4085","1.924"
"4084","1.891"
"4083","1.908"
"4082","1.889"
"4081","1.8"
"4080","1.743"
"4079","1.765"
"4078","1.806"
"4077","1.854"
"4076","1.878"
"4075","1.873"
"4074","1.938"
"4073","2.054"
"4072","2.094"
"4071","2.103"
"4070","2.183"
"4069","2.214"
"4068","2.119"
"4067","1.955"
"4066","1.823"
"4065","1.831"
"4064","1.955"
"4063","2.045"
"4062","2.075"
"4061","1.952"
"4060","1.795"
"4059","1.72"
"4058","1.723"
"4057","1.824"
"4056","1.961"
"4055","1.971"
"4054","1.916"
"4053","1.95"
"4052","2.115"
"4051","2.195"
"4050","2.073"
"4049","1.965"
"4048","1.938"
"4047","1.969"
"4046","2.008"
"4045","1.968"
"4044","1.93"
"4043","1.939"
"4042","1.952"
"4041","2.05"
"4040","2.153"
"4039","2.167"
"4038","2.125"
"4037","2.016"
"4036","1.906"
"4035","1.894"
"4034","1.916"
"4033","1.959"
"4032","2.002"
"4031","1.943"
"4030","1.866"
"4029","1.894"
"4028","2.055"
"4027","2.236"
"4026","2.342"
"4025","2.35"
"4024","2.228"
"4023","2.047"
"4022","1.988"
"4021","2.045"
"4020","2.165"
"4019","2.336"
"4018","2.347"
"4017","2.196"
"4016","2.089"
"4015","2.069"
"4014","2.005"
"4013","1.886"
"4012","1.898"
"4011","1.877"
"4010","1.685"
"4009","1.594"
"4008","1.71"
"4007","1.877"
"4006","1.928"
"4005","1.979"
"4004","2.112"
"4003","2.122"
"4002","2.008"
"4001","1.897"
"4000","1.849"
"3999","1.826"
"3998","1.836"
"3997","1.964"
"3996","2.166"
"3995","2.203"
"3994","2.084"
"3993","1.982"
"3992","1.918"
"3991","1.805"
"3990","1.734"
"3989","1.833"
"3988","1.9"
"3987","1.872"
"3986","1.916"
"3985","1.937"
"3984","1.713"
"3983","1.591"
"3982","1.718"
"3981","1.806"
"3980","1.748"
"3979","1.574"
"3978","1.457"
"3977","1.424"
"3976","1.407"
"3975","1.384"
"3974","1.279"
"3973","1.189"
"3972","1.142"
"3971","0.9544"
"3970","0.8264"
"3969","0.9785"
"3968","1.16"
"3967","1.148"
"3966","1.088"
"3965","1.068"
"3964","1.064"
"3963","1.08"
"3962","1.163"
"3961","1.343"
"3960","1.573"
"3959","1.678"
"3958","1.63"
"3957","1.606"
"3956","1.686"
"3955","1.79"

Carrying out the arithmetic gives 5.2 Angstrom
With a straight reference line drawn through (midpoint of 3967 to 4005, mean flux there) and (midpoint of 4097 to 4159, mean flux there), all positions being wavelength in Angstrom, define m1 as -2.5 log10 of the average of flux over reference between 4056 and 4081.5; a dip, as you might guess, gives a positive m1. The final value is -0.08 mag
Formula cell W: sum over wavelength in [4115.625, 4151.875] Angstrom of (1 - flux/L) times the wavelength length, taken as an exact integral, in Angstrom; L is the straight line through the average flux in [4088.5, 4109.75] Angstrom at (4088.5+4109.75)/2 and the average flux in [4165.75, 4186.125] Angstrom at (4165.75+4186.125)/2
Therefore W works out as -4.3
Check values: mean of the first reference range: 1.62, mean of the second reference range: 1.96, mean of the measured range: 1.98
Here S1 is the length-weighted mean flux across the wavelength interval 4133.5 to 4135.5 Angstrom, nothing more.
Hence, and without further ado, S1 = 1.82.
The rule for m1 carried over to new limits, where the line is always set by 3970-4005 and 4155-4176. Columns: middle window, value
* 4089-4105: 0.21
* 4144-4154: -0.03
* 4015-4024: -0.20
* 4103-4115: 0.16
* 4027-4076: -0.08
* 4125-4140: 0.01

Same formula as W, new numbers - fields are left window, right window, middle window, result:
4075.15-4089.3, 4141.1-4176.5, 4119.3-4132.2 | 0.3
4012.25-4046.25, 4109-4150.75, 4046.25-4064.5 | 0.7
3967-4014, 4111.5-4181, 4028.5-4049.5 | -2.2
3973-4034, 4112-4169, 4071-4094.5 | 0.8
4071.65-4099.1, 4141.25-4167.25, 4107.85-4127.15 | 0.9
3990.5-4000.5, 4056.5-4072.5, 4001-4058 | -1.3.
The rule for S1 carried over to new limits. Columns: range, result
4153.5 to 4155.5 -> 2.03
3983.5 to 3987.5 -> 1.86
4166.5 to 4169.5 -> 2.02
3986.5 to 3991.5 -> 1.83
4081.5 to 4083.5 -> 1.9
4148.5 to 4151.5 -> 2.07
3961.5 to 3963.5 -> 1.12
